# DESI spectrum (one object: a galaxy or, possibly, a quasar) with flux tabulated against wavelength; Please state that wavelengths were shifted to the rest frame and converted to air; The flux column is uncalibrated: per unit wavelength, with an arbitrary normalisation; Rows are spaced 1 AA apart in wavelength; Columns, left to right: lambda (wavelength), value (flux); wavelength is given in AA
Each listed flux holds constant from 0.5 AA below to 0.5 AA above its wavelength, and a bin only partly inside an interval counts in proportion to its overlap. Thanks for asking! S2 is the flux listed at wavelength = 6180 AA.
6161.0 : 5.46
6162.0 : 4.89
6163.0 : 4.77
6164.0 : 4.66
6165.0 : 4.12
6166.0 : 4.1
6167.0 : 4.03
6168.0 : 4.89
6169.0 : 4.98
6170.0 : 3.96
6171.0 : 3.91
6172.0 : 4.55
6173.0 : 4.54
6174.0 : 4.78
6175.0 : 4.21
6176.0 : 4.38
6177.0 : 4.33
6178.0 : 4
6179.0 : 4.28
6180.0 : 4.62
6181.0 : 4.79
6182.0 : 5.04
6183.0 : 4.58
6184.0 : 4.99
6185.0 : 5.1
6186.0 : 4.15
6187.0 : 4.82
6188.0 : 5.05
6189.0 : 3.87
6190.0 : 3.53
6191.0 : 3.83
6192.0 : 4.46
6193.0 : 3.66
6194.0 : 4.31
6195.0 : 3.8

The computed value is 4.62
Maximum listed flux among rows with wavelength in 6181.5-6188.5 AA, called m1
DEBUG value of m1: 5.1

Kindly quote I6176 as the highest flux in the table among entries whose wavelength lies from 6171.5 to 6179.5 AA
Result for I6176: 4.78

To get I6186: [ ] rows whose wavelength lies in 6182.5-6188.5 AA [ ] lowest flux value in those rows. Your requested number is 4.15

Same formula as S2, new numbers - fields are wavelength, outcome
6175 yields 4.21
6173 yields 4.54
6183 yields 4.58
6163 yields 4.77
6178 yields 4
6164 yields 4.66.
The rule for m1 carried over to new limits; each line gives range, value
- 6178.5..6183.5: 5.04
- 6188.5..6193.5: 4.46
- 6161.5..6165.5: 4.89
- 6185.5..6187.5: 4.82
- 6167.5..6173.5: 4.98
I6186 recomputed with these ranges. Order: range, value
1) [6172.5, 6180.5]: 4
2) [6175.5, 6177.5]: 4.33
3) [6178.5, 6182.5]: 4.28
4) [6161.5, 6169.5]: 4.03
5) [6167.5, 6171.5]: 3.91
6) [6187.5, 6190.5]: 3.53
